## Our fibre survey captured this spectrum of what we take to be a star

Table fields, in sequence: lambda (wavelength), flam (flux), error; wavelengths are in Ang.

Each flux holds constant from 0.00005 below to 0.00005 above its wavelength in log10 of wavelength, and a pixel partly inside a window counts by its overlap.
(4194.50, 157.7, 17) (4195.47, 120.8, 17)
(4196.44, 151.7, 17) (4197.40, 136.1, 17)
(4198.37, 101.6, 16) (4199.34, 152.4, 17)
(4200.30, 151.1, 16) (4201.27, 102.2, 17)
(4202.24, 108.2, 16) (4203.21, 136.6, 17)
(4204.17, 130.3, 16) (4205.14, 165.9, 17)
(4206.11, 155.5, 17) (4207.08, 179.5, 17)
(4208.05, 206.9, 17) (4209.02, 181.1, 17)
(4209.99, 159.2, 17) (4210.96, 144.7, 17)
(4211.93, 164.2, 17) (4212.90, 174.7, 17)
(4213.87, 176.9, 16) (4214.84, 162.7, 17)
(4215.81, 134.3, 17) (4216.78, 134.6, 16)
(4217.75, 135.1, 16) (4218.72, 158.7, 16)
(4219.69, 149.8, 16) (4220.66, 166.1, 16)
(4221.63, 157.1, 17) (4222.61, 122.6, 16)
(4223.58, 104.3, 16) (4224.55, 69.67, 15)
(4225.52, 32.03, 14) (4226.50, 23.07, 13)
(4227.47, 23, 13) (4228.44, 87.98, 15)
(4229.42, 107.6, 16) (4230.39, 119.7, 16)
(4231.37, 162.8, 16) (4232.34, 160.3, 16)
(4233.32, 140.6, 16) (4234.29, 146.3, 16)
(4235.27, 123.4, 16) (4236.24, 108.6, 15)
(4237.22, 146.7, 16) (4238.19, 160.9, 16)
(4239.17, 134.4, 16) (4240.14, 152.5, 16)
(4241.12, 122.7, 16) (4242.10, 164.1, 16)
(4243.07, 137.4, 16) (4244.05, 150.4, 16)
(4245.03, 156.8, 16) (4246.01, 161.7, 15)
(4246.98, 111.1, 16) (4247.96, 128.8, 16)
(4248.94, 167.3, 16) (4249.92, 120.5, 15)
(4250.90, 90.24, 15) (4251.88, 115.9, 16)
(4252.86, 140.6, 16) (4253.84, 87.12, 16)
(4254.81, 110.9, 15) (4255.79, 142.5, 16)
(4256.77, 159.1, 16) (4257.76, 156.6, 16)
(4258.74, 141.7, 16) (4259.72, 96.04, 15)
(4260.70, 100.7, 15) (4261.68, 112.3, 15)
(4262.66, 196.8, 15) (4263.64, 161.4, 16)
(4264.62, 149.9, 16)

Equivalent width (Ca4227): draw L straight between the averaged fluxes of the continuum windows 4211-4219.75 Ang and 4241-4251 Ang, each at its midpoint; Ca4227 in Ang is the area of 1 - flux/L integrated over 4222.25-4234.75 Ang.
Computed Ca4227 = 4.06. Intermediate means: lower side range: 154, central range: 99.7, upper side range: 140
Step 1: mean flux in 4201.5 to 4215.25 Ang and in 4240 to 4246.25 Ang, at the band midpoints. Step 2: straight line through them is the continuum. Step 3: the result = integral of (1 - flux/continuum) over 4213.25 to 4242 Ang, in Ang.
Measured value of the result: 5.2 Ang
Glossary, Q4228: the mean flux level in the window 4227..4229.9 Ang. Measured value 73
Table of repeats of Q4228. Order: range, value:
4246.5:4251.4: 123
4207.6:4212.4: 171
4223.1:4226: 68.8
